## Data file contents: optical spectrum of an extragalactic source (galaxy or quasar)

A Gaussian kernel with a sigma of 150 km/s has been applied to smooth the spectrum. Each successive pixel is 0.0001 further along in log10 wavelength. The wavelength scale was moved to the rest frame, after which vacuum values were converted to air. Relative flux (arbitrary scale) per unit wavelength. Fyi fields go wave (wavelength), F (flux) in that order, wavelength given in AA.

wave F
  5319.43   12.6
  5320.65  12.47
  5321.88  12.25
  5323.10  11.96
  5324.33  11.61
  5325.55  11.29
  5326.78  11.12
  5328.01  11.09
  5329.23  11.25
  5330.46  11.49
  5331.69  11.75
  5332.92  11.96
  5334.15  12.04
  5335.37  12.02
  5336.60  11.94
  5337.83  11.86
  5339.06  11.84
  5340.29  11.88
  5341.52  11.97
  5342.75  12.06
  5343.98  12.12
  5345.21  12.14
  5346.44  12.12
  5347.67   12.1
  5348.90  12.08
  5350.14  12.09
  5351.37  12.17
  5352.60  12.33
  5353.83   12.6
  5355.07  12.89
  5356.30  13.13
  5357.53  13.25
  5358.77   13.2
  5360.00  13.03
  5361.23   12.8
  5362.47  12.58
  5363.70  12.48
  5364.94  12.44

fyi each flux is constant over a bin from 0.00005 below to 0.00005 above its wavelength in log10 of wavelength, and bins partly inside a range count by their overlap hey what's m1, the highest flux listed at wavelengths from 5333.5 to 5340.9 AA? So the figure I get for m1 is 12.04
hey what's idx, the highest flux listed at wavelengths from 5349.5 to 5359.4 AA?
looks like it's 13.25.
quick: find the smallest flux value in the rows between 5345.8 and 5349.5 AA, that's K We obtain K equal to 12.08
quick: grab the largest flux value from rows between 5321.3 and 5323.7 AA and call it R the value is 12.25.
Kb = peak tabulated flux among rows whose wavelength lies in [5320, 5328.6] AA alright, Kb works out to 12.47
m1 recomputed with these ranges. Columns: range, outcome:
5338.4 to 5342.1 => 11.97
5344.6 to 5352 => 12.17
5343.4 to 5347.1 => 12.14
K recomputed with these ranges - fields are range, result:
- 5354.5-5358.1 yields 12.89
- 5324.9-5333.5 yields 11.09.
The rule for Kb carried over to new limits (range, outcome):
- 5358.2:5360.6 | 13.2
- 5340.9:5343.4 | 12.06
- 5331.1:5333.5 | 11.96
